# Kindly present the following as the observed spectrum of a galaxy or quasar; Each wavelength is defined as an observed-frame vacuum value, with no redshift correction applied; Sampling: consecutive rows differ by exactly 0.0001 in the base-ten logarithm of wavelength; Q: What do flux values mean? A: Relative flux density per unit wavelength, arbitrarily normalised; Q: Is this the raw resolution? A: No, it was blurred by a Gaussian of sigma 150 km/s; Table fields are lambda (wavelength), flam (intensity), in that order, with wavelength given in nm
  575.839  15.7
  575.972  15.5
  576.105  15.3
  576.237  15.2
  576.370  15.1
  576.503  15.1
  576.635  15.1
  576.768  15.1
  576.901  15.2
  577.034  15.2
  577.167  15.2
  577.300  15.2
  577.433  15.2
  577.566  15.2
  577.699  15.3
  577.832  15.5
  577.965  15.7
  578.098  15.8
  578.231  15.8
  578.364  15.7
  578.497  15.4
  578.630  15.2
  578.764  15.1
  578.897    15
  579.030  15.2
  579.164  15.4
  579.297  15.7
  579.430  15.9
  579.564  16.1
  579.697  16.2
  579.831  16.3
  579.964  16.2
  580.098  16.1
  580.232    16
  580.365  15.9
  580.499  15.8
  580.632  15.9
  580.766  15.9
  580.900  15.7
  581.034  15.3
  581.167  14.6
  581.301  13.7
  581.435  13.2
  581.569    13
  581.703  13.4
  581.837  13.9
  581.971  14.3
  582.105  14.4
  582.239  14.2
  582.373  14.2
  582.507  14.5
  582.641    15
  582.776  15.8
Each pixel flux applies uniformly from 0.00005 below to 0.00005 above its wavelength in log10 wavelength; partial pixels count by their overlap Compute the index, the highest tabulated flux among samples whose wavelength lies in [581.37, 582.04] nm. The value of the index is 14.3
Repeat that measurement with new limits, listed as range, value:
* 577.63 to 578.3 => 15.8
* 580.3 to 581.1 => 15.9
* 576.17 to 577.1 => 15.2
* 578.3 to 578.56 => 15.7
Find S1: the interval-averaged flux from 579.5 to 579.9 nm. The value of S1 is 16.2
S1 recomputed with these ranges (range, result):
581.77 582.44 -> 14.2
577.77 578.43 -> 15.7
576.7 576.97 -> 15.1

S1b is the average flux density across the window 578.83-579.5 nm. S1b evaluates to 15.4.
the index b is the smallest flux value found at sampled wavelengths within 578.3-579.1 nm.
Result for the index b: 15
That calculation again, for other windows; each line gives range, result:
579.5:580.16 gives 16.1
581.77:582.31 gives 13.9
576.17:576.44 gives 15.1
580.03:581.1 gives 15.3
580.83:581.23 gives 14.6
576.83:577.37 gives 15.2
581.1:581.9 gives 13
